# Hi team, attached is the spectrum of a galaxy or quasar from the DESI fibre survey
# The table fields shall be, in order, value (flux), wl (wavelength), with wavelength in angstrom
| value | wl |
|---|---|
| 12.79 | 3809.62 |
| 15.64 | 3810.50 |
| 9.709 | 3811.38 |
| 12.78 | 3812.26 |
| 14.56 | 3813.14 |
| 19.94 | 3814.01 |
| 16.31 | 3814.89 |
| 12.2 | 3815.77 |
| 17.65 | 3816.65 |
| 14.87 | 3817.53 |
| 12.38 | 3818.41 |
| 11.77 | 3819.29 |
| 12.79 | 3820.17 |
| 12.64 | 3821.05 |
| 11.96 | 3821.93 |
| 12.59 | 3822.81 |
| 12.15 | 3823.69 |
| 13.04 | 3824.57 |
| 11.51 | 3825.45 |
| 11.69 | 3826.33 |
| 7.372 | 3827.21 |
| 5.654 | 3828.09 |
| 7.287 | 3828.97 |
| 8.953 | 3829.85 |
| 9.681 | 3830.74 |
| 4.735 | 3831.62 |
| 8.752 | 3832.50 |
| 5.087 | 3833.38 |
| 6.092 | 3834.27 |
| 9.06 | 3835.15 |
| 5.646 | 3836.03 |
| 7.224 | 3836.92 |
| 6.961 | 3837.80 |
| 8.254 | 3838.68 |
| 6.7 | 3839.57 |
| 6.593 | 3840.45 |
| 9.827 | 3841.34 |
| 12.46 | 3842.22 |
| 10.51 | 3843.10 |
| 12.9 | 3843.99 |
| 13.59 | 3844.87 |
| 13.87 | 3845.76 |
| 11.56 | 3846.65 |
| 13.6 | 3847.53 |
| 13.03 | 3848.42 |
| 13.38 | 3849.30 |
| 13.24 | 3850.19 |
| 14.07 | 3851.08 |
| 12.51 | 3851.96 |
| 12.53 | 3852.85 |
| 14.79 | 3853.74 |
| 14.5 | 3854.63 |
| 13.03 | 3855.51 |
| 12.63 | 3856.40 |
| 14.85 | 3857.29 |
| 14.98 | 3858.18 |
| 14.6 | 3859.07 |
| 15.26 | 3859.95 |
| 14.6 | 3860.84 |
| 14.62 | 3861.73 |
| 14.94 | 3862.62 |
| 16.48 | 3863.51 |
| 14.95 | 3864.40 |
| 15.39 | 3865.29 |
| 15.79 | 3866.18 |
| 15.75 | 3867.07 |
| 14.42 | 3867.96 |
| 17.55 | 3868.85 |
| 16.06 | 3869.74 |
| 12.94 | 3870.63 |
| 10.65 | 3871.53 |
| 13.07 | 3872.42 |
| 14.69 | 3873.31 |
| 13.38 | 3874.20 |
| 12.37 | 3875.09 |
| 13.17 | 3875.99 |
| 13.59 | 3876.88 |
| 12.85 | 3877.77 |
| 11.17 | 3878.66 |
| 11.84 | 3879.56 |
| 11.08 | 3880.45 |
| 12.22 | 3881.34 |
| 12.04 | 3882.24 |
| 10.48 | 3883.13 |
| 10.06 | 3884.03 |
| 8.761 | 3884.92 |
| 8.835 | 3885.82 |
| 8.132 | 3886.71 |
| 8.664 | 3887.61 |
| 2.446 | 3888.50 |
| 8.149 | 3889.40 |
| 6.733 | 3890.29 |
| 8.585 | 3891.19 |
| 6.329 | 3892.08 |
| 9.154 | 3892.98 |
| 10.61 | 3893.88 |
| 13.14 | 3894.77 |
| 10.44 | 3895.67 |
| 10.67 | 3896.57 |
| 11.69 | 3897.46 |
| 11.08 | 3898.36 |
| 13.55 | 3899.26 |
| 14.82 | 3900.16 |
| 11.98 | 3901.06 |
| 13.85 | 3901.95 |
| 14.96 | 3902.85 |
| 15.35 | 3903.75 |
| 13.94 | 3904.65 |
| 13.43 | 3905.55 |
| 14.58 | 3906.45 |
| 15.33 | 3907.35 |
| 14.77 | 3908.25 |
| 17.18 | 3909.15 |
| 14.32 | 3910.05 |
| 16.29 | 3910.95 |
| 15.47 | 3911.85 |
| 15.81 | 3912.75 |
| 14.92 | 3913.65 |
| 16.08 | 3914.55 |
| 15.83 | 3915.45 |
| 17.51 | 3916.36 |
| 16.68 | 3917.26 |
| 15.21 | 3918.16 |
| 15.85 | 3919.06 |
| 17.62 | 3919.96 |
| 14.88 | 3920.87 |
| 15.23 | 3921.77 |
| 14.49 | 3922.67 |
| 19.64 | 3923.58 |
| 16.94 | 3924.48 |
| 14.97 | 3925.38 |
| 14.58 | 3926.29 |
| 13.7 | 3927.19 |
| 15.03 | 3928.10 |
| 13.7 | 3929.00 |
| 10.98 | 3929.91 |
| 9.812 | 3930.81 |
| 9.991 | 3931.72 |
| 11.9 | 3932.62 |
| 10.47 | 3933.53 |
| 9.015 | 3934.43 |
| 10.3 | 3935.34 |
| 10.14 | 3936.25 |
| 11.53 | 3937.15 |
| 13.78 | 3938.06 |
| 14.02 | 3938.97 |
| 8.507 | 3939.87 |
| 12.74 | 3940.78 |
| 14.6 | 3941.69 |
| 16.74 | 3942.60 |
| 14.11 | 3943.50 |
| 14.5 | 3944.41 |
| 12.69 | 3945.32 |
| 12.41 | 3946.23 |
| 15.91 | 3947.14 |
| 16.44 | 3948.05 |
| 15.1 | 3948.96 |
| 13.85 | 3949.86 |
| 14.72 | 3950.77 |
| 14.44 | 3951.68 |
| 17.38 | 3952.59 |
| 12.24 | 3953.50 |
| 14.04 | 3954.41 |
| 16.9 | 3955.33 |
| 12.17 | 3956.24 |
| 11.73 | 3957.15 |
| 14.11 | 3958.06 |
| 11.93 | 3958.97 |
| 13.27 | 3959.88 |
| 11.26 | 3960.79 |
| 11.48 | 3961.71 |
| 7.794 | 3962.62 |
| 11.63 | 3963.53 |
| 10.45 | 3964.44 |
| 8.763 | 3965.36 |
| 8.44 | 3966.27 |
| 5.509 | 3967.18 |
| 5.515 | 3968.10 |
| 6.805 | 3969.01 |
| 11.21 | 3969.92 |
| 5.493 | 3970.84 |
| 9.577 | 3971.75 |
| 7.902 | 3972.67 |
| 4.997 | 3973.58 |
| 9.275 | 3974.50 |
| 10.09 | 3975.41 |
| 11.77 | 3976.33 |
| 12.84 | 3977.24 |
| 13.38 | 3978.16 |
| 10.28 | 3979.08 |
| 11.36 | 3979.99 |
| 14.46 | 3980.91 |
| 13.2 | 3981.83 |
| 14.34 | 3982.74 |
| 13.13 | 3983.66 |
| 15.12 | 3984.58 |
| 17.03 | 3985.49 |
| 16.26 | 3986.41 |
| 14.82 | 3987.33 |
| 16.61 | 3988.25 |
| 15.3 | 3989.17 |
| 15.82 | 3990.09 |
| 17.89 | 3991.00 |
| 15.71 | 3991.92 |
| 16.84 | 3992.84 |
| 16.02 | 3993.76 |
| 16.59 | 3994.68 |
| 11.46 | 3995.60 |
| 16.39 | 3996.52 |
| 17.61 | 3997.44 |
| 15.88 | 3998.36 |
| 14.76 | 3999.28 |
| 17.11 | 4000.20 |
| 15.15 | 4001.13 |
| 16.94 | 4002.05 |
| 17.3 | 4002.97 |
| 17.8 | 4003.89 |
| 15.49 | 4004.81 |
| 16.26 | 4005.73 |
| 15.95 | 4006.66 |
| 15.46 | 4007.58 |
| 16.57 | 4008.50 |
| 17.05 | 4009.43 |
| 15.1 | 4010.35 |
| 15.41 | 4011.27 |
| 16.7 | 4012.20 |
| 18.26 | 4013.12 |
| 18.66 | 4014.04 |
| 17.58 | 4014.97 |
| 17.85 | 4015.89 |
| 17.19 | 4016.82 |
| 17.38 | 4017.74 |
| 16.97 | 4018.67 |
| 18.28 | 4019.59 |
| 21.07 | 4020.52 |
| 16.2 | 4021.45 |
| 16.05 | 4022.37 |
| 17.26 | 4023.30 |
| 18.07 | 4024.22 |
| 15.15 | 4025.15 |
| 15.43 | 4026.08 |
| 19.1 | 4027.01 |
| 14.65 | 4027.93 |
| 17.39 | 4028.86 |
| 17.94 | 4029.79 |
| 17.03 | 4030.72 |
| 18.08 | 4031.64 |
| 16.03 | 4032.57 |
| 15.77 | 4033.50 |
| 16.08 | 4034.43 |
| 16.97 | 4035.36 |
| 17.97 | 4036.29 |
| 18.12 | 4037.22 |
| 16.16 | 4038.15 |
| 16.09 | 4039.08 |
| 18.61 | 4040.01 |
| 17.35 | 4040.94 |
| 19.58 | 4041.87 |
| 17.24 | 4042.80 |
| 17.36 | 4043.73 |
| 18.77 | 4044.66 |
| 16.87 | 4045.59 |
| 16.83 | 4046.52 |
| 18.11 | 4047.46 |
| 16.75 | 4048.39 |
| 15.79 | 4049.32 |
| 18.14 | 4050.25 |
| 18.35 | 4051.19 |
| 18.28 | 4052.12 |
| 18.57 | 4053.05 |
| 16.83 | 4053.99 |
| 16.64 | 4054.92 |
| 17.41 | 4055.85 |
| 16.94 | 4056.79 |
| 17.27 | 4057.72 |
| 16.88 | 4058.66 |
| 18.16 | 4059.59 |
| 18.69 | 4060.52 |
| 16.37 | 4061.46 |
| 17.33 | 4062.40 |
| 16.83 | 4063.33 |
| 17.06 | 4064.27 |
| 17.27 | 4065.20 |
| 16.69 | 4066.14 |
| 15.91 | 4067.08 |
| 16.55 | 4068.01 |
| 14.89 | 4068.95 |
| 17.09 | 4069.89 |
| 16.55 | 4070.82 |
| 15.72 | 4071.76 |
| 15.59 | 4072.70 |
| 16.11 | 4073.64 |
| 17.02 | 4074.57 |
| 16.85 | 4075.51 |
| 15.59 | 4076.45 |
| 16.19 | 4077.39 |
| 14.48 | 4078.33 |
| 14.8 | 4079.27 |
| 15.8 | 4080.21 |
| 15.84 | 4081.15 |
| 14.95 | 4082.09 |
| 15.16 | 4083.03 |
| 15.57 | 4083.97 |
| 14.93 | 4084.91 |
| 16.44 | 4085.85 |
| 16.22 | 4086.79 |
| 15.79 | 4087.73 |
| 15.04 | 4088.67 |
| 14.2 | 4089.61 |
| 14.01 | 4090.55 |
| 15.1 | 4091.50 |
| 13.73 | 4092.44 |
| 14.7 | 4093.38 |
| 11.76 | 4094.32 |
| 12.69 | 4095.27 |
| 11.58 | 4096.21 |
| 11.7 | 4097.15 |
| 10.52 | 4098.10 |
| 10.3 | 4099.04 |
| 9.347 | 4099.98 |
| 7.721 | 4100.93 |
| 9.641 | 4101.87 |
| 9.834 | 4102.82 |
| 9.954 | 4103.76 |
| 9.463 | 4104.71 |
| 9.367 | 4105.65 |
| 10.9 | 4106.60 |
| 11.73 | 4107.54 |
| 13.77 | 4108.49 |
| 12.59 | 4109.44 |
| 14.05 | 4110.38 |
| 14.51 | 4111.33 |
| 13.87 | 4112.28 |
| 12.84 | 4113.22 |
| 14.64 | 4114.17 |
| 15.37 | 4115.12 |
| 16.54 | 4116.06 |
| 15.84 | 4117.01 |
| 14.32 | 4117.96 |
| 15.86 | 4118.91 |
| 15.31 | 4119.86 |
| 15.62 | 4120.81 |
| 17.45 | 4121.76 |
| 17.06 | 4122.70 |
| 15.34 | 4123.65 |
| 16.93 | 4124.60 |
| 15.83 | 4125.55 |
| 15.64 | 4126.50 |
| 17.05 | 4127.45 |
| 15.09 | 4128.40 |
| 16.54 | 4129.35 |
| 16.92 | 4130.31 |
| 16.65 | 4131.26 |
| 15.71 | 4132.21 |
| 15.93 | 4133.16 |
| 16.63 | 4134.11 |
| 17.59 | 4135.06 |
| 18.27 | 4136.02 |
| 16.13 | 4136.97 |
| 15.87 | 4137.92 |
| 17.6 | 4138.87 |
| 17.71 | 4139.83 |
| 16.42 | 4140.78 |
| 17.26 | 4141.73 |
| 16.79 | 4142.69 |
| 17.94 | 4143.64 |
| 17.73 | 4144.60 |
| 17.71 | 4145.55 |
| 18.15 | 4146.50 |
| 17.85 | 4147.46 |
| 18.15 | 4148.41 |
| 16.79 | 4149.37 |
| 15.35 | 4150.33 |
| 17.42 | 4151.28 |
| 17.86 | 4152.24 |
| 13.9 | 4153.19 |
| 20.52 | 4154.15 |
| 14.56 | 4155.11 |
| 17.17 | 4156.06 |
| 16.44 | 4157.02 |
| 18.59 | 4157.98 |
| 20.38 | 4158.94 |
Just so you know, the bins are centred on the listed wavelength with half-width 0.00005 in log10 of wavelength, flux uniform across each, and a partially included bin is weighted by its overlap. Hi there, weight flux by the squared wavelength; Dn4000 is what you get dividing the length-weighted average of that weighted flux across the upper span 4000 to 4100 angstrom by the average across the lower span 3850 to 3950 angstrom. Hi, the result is 1.33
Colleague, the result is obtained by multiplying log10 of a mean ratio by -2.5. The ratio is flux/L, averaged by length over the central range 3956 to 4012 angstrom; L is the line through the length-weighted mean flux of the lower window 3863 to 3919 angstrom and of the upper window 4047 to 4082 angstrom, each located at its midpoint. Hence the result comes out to 0.135 mag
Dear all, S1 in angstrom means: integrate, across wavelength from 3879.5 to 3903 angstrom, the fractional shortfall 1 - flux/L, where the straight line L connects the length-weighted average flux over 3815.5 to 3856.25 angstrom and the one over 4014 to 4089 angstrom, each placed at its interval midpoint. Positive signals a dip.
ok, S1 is 4.04 angstrom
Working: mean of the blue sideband 10.9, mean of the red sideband 16.9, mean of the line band 10.3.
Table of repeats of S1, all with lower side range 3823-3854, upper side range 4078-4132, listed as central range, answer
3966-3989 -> 1.8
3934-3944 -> -0.6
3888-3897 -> 1.9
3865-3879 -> -4.4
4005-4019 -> -4.6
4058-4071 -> -3.3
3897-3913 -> -4.7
